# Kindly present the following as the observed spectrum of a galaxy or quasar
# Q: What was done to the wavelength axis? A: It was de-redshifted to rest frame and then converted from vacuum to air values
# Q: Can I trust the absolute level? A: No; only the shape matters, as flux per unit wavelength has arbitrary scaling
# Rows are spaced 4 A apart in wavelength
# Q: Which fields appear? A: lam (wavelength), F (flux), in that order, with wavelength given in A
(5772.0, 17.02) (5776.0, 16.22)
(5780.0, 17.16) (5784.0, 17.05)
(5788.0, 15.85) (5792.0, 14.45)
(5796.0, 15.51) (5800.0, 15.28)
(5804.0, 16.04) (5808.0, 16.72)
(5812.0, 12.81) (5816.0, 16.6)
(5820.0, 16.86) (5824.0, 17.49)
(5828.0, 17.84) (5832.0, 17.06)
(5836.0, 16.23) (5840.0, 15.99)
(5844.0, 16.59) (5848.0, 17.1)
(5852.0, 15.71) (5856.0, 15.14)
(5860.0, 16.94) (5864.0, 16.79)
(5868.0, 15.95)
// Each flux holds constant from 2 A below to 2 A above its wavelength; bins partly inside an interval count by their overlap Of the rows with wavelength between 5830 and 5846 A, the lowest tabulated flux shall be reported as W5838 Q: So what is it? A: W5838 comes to 15.99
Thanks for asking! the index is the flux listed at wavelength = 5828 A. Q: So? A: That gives 17.84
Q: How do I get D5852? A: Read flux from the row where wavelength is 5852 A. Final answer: 15.71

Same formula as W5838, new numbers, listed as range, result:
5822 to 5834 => 17.06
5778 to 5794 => 14.45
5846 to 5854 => 15.71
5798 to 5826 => 12.81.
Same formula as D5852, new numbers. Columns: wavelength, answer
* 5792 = 14.45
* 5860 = 16.94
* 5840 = 15.99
